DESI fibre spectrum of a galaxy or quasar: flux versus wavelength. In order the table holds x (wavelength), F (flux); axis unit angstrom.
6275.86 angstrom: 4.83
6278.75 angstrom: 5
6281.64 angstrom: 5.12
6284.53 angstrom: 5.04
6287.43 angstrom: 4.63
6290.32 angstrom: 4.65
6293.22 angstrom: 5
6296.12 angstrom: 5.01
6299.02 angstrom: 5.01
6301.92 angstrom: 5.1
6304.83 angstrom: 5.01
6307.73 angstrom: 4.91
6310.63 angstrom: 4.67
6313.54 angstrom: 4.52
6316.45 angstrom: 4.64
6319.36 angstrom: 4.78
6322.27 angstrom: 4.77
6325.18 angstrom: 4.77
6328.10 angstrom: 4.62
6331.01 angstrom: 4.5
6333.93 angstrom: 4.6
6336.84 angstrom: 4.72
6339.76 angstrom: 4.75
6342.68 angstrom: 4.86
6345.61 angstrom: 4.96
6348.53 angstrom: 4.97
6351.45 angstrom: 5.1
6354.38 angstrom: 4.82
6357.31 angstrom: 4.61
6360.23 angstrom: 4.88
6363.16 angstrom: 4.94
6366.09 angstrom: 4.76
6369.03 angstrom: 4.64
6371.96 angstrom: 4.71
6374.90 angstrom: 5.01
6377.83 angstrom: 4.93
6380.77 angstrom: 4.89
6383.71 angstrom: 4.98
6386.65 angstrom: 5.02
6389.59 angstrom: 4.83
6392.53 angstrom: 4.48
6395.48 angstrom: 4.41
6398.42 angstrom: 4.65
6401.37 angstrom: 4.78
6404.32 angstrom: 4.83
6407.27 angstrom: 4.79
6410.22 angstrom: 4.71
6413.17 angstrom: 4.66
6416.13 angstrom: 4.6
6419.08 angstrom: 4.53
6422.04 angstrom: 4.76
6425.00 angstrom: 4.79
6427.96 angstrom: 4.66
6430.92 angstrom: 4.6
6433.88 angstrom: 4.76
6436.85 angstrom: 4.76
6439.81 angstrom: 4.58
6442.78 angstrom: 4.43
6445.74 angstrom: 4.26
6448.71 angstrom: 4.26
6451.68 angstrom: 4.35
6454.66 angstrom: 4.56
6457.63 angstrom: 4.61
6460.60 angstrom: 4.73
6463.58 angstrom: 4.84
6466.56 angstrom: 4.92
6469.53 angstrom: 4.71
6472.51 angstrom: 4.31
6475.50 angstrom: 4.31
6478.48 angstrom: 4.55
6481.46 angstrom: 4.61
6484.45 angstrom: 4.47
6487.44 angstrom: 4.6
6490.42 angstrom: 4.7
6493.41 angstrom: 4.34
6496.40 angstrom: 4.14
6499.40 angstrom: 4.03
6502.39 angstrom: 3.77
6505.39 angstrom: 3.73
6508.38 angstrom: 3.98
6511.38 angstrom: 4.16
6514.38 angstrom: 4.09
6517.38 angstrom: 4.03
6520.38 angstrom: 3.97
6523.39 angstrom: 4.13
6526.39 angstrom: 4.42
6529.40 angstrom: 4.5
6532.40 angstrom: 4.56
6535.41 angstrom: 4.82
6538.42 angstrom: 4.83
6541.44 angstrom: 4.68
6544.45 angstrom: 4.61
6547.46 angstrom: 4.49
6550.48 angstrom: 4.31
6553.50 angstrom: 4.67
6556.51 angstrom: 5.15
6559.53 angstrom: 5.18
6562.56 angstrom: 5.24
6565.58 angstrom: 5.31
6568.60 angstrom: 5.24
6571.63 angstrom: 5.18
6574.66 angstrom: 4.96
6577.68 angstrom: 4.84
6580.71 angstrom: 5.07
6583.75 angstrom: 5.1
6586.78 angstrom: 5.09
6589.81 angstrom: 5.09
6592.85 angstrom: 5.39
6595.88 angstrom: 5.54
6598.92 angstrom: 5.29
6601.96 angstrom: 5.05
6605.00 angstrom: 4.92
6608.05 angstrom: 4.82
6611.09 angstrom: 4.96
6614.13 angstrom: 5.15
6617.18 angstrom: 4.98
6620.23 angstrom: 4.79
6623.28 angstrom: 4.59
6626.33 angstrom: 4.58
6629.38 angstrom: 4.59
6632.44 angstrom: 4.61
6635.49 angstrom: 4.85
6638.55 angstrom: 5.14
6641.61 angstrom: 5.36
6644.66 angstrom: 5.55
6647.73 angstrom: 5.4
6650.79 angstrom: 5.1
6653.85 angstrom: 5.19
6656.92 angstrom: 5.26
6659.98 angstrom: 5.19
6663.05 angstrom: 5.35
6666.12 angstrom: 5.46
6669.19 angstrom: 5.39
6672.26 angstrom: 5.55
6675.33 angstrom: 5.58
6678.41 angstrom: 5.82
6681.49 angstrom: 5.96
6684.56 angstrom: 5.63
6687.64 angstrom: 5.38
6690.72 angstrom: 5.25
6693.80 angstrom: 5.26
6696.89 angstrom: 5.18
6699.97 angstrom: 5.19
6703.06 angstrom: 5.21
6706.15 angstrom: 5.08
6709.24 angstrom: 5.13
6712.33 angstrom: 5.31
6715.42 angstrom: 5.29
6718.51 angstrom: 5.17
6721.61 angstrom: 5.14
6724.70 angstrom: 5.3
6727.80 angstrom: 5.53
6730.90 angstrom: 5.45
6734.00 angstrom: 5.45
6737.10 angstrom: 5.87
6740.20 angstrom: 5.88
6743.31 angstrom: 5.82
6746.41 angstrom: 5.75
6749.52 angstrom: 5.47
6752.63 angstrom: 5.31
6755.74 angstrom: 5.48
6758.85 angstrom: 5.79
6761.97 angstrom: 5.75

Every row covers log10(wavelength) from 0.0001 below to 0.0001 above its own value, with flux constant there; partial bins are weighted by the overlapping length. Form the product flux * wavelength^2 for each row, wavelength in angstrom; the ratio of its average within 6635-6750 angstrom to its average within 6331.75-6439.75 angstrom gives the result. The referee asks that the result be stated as 1.24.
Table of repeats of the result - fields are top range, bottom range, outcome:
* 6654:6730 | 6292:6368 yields 1.24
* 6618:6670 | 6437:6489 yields 1.18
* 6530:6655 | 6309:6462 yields 1.13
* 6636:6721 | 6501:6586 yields 1.20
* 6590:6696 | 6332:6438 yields 1.18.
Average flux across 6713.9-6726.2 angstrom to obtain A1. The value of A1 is 5.23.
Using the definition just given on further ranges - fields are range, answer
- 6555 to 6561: 5.17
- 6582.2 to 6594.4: 5.17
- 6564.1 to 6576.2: 5.17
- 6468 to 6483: 4.5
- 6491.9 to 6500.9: 4.17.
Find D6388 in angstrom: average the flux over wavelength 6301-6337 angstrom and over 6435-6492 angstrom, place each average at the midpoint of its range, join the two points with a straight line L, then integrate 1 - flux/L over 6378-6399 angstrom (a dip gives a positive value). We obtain -0.5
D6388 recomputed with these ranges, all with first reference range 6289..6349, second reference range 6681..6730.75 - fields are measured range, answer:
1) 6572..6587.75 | 0.36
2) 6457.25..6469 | 0.47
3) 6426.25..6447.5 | 1.61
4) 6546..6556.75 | 1.06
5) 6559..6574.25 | -0.27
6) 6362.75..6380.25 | 0.14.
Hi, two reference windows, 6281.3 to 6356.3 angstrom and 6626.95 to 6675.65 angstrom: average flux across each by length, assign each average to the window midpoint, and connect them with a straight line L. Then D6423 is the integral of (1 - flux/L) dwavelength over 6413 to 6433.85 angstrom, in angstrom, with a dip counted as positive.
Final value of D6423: 1.2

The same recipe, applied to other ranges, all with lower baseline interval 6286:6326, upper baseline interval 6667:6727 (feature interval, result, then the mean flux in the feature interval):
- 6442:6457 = 1.90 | 4.38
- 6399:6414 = 0.63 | 4.75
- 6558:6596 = 0.28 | 5.16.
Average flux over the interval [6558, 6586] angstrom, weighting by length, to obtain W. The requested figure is 5.12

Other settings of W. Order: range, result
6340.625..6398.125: 4.83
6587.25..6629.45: 5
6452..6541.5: 4.4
